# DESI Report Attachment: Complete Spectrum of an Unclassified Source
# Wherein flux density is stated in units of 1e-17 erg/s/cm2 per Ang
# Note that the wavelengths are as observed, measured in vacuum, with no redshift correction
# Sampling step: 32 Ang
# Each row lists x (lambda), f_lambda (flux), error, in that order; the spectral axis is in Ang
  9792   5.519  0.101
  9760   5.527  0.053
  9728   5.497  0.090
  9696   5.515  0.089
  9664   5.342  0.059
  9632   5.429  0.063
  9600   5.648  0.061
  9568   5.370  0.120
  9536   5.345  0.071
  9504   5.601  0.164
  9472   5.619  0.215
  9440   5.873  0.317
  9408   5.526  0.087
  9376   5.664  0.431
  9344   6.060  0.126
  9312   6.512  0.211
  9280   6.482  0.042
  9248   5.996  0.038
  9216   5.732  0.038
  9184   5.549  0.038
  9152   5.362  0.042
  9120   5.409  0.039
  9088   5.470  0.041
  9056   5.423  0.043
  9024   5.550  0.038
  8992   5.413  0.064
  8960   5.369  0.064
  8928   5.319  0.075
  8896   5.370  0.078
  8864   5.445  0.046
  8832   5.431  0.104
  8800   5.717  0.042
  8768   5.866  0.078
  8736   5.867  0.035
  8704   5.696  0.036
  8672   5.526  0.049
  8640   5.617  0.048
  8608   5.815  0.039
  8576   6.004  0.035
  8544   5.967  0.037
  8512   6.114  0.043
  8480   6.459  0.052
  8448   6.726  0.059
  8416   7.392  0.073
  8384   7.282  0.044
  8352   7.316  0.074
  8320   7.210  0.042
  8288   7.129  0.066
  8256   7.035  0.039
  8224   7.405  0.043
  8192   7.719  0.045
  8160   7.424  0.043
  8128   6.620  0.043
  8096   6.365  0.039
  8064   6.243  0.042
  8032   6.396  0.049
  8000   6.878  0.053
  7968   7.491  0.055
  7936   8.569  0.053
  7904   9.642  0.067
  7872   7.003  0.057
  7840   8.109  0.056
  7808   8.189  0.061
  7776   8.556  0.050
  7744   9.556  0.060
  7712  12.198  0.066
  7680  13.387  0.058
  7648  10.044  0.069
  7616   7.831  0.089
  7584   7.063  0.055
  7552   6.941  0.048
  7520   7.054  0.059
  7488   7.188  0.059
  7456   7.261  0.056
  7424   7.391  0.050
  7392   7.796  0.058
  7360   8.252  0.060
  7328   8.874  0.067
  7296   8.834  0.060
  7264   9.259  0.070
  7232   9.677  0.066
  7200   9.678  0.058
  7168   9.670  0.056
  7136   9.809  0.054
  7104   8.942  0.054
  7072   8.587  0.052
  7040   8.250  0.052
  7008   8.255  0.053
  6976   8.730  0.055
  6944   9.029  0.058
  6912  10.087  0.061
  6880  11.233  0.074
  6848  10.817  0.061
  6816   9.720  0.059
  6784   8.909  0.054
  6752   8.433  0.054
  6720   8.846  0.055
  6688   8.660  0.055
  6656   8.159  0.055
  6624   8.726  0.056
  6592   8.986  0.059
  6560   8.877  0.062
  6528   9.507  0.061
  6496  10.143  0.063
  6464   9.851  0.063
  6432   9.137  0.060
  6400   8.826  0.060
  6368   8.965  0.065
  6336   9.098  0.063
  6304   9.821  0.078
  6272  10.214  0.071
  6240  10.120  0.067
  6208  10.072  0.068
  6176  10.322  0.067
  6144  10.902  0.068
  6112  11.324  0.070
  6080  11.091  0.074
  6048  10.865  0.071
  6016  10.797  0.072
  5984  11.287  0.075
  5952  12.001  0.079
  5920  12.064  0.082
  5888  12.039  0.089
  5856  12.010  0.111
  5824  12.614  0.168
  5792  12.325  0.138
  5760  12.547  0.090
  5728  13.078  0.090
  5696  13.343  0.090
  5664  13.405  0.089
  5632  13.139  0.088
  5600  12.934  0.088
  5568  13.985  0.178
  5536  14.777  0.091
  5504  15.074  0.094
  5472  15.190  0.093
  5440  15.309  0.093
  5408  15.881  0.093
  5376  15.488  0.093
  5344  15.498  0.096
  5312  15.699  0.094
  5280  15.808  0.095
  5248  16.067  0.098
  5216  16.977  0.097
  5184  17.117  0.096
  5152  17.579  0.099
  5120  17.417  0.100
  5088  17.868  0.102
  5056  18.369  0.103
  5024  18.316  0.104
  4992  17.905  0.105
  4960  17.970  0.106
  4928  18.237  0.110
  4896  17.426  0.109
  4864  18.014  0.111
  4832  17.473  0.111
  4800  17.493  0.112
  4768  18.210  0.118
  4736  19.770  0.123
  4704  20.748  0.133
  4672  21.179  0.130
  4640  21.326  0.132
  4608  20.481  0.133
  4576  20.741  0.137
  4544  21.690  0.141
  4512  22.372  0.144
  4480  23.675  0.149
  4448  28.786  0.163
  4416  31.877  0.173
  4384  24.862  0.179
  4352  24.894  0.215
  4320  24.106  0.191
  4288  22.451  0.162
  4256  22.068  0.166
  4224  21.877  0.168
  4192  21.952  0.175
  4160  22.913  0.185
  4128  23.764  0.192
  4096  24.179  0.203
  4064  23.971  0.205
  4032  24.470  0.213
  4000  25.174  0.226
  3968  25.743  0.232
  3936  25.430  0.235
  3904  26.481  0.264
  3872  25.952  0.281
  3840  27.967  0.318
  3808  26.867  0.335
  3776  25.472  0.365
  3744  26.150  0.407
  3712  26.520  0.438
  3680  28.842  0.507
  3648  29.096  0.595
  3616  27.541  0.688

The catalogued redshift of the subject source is 0.581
